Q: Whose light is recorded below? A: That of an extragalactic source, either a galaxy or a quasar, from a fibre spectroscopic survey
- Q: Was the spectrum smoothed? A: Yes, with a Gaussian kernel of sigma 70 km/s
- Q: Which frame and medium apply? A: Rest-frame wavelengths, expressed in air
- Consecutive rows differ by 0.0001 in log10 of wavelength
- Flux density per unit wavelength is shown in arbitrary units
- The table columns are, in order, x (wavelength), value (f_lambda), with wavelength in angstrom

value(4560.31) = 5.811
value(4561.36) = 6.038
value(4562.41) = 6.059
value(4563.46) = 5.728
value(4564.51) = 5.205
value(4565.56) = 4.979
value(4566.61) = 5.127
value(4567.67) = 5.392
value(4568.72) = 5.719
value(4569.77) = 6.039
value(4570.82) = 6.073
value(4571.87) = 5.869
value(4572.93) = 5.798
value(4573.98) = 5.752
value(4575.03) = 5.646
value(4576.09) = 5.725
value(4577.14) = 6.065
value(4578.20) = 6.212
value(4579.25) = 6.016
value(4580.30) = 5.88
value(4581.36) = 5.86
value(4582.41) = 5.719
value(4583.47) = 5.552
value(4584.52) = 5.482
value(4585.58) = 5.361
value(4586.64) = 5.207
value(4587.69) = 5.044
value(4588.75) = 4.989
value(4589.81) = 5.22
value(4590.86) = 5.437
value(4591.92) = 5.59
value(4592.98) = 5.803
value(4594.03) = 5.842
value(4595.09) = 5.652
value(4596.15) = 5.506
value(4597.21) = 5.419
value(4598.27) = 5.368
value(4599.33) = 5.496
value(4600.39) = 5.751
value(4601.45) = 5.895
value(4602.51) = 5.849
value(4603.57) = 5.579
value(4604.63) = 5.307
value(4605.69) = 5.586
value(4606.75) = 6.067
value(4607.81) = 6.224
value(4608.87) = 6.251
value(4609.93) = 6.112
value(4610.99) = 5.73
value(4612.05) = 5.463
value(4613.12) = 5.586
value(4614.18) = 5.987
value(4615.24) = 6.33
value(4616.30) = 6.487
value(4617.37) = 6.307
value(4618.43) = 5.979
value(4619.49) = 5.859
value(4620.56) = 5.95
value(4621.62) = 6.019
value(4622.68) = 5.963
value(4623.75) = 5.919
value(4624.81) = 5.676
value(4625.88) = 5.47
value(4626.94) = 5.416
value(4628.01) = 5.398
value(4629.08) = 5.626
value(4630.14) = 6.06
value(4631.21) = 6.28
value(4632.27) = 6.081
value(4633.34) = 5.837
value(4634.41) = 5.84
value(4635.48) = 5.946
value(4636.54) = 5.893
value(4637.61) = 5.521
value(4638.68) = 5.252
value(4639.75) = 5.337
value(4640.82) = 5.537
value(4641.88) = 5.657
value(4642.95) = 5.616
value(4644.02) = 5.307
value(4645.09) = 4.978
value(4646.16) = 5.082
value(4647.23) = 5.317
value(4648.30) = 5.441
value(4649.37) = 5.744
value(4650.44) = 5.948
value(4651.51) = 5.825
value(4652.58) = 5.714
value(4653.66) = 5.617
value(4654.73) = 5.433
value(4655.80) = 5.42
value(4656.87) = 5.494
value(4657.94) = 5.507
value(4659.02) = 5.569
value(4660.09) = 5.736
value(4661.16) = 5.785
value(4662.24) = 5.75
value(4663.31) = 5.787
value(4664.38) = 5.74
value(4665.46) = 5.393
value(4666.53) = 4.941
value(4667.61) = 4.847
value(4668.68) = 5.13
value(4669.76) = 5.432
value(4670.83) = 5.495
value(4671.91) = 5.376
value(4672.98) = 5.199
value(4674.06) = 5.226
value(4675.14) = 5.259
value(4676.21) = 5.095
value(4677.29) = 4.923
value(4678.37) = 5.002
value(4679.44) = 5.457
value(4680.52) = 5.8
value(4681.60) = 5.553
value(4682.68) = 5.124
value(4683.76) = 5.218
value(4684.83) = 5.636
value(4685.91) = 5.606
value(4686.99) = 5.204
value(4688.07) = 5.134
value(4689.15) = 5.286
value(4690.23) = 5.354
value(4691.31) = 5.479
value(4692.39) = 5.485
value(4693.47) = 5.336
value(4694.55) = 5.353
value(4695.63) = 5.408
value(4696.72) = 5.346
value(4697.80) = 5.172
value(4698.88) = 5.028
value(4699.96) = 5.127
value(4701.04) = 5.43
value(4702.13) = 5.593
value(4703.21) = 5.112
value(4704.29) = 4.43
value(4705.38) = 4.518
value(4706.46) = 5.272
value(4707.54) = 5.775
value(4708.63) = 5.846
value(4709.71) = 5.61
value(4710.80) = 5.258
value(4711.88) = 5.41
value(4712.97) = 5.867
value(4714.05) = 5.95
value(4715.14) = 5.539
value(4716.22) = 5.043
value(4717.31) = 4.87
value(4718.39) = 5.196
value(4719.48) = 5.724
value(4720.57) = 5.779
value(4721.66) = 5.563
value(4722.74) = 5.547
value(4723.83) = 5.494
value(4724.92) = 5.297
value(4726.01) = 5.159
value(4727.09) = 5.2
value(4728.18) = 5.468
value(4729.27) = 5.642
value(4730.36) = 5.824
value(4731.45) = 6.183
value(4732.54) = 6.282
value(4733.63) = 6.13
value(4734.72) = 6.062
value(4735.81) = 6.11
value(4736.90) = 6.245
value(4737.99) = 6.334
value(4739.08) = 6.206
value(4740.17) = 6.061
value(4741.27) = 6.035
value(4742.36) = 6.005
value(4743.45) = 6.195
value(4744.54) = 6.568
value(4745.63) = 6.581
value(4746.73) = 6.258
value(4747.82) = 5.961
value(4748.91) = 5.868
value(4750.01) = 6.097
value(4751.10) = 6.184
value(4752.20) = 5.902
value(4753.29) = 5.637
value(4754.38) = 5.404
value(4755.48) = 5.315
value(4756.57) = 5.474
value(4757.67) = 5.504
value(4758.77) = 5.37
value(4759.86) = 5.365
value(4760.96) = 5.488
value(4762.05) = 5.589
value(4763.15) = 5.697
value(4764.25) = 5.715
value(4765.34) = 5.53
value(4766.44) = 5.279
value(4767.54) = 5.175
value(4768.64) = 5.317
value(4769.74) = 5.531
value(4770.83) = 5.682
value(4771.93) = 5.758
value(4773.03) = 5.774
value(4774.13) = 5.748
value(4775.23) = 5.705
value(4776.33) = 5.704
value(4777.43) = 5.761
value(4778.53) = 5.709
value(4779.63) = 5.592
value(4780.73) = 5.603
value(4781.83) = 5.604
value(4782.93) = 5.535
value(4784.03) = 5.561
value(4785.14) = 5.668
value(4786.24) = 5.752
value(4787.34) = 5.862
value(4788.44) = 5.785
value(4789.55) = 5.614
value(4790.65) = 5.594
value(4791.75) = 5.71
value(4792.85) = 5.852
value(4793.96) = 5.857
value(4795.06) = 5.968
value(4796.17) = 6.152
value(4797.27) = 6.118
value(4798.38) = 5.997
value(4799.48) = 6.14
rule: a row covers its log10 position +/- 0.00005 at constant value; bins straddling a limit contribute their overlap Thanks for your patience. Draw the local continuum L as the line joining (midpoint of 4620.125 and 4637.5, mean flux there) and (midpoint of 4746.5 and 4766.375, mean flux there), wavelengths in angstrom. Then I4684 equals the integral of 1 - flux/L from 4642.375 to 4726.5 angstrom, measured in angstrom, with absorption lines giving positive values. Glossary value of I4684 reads 5.4 angstrom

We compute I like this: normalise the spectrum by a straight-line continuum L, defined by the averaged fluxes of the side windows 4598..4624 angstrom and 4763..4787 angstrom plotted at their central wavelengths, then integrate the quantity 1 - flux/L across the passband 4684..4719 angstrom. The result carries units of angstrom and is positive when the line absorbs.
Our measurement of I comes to 2.45 angstrom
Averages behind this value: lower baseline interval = 5.89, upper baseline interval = 5.61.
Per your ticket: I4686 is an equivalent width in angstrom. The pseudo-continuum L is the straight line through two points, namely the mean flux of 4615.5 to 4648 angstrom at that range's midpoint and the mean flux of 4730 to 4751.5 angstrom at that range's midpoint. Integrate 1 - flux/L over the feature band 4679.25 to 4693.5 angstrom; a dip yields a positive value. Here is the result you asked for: 1.3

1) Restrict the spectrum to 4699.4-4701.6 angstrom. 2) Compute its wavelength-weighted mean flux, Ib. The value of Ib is 5.27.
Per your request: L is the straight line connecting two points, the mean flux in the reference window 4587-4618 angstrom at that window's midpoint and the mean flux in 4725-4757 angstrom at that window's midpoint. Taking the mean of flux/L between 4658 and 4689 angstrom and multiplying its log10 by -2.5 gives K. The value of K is 0.09 mag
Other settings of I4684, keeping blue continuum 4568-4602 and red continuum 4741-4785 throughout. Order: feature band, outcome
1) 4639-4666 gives 0.62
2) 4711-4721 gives 0.39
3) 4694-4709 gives 1.21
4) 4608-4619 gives -0.71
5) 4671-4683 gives 0.85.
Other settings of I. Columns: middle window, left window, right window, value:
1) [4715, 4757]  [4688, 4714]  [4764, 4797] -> -2.5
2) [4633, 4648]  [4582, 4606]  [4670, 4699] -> -0.3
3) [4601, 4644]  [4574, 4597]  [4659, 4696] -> -2.3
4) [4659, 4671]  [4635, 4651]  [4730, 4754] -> 0.4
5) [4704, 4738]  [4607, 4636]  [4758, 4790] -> 0.8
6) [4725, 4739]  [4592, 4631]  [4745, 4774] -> -0.4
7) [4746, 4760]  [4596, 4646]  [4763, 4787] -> -0.3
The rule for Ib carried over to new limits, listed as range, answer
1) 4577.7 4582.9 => 5.95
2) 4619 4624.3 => 5.94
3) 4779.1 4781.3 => 5.6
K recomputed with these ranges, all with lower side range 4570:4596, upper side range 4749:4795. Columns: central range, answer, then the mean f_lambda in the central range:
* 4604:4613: -0.03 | 5.83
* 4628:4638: -0.04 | 5.88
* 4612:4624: -0.07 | 6.01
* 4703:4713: 0.07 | 5.29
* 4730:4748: -0.10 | 6.19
